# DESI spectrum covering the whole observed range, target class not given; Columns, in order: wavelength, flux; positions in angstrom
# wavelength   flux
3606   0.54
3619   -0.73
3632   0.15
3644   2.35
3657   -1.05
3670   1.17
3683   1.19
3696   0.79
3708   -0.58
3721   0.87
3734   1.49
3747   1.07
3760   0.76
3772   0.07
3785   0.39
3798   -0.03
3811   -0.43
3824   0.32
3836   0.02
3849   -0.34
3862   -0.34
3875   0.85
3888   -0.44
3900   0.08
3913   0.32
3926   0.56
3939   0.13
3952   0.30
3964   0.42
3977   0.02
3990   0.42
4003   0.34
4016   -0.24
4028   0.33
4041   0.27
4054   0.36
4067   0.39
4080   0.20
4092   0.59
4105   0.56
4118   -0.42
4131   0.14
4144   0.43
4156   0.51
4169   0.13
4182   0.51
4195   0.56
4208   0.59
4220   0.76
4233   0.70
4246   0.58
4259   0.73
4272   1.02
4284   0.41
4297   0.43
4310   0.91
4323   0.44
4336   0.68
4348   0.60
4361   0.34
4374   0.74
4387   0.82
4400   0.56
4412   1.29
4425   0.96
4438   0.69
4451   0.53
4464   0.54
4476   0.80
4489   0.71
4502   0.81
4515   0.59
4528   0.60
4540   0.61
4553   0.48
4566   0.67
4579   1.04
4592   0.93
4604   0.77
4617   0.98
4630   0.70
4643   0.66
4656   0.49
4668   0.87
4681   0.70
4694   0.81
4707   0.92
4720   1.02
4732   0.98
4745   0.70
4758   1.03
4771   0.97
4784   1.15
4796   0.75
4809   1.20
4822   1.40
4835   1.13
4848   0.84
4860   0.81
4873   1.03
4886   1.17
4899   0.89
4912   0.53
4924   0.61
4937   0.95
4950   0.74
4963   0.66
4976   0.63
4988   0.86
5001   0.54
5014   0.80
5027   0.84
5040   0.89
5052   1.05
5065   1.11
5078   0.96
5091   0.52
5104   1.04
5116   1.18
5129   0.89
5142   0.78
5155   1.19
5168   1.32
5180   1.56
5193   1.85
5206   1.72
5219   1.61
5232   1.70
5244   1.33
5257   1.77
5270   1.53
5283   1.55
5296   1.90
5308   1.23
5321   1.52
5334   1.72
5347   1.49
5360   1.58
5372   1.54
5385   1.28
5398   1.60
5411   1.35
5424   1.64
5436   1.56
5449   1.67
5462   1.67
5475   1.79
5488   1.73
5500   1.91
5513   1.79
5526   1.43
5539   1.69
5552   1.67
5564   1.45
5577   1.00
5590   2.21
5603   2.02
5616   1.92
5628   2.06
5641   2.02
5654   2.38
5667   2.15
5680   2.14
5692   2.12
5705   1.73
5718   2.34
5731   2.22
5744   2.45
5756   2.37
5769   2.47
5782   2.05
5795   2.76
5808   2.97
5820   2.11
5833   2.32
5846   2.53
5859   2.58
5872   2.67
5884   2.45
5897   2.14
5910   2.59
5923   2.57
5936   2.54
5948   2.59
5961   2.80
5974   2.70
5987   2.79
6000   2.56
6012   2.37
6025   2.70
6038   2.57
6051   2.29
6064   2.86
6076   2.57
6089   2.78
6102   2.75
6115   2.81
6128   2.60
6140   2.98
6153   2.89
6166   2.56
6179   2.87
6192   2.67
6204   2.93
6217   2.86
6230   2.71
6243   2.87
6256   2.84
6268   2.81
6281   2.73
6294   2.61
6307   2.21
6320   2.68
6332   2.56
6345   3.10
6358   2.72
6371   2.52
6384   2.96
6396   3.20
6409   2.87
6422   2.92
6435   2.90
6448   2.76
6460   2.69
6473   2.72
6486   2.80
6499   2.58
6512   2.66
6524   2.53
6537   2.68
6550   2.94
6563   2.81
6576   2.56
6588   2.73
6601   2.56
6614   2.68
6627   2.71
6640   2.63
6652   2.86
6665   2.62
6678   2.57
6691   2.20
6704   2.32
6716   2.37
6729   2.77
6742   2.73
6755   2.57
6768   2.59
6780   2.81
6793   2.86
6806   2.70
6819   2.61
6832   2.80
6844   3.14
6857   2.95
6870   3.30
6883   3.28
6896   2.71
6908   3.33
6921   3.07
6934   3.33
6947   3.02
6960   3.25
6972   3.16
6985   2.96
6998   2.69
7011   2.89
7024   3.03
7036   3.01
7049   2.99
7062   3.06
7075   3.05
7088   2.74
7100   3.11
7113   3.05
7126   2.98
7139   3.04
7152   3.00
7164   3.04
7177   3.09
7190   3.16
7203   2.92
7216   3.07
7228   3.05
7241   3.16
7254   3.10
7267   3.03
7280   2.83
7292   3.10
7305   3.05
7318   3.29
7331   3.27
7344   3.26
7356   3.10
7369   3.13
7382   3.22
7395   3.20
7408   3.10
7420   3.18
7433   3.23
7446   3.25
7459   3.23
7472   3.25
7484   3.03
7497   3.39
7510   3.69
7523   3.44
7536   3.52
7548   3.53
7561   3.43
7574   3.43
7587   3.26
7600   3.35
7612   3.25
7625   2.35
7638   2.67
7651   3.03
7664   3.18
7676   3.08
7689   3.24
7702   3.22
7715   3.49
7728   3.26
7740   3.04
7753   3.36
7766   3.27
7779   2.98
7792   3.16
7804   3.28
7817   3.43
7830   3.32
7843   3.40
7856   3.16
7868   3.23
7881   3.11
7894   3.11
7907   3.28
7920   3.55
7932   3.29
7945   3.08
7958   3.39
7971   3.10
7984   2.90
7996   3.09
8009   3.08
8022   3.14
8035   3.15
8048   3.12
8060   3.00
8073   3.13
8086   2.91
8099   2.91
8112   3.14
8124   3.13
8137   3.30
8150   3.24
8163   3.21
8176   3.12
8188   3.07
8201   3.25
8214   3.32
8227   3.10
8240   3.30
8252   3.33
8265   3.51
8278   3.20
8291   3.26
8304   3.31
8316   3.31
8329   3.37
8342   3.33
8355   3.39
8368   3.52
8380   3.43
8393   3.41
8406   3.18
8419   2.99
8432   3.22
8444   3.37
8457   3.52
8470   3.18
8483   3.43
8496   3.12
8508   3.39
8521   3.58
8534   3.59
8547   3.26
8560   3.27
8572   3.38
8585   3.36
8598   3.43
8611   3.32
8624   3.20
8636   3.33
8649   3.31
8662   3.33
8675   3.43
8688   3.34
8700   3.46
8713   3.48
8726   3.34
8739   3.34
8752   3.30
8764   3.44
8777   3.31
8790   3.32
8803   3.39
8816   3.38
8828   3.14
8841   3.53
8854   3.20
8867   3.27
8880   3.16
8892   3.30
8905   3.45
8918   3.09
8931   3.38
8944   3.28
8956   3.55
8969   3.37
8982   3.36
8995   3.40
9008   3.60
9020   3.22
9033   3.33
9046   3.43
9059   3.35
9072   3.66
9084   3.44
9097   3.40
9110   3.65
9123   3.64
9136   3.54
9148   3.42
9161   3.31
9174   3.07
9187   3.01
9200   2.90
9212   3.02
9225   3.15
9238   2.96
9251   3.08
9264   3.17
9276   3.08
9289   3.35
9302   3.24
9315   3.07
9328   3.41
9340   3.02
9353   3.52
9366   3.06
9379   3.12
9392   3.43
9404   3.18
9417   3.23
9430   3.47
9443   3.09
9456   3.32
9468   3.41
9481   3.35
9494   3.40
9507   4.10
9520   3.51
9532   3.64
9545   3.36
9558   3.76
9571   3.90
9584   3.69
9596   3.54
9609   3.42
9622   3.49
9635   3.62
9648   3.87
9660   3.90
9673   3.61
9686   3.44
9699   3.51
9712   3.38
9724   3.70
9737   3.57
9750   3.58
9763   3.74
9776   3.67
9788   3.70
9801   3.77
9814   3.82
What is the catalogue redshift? 0.294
